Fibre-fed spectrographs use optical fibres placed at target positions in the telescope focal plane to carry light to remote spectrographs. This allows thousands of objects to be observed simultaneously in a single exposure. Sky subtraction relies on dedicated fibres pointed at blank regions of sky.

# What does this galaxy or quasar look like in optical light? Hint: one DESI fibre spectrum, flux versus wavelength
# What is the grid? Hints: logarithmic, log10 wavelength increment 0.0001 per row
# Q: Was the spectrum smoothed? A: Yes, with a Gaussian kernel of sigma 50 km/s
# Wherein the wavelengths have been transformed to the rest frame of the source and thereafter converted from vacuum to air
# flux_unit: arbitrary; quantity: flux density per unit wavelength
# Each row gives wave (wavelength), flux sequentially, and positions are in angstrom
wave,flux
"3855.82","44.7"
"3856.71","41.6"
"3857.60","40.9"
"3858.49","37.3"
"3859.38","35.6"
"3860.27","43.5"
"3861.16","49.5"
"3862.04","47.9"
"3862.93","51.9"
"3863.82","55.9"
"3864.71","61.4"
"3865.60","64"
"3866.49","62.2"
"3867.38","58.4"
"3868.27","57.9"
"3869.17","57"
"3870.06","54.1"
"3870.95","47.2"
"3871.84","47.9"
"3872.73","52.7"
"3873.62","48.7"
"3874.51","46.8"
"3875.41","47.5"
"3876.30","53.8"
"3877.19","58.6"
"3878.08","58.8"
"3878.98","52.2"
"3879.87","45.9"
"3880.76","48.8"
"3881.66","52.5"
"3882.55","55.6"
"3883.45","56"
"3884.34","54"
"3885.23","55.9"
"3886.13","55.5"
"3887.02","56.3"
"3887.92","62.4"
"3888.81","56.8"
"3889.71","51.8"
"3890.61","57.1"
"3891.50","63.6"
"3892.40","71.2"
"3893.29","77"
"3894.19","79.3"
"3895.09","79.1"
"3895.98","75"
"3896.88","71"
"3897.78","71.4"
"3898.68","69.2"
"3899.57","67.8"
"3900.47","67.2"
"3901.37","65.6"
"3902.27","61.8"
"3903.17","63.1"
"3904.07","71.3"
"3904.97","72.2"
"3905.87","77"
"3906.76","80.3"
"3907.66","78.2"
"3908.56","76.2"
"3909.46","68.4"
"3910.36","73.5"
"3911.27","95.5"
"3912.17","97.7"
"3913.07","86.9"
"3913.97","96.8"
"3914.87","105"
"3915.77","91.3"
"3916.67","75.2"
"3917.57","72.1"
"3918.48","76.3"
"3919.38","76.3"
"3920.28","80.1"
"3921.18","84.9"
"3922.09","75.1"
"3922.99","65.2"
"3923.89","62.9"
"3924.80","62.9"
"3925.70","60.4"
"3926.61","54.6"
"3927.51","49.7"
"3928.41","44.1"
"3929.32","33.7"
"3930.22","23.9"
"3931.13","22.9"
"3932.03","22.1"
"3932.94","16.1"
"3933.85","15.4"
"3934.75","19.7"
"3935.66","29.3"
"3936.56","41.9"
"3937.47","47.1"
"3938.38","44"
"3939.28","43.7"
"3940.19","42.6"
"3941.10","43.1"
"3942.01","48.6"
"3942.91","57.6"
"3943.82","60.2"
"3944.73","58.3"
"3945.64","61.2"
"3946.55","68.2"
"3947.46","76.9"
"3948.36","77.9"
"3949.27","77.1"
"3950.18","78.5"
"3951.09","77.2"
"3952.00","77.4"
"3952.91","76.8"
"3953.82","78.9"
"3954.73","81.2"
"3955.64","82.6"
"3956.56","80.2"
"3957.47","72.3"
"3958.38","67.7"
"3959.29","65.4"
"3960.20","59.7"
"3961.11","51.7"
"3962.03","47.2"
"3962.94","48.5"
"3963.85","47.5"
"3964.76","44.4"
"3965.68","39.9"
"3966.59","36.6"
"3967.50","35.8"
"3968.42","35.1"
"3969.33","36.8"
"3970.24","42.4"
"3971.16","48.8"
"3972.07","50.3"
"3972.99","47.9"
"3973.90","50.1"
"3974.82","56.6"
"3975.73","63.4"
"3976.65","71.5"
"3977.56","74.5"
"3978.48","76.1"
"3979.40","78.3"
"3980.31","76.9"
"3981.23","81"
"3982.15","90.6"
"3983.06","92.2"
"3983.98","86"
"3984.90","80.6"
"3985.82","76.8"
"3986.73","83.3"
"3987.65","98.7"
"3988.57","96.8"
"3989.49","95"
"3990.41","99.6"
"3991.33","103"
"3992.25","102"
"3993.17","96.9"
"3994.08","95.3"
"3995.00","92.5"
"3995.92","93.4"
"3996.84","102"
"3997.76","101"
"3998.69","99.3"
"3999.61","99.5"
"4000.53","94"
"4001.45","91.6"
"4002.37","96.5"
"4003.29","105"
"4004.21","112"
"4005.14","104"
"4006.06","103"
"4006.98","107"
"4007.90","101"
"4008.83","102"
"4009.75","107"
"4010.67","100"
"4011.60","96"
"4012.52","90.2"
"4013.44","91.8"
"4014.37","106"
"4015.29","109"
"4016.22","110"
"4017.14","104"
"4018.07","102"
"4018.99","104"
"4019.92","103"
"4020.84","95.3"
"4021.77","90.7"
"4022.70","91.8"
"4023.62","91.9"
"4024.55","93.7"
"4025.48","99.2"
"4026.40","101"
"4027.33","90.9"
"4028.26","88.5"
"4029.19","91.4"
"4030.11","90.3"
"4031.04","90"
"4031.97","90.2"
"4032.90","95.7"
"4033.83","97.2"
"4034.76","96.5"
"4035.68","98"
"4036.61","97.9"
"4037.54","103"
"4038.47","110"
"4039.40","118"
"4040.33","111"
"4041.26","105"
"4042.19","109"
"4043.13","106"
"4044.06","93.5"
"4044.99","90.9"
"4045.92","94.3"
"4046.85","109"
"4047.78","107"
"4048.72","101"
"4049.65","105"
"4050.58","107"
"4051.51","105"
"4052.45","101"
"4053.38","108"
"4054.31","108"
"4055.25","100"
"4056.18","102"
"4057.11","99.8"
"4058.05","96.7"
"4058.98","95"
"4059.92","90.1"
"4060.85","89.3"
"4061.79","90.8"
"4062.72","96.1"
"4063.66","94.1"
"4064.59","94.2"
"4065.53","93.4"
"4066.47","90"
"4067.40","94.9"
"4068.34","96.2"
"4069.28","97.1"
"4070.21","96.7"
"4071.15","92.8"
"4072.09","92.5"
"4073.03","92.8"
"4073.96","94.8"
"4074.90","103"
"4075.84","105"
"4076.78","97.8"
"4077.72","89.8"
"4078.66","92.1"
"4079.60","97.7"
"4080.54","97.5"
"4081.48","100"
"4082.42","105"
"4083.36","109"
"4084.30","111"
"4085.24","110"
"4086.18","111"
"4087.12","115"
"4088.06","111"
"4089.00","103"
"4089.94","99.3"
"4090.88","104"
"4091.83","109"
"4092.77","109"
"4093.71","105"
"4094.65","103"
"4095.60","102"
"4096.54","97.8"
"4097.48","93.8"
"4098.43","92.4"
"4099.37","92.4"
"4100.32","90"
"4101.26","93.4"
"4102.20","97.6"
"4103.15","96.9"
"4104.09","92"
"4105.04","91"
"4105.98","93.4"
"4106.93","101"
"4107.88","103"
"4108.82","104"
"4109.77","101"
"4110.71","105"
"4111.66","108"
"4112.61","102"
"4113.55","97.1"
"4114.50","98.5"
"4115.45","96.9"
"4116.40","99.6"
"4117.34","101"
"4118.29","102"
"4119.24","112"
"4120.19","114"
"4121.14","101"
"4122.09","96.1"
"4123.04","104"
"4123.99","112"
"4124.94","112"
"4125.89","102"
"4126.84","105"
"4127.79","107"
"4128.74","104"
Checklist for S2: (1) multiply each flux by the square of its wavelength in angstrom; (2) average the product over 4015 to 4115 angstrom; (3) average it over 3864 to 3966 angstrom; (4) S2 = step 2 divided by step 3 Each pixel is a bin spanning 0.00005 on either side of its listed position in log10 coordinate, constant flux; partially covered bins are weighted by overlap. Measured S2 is 1.7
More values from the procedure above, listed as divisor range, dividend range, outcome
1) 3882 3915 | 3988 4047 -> 1.49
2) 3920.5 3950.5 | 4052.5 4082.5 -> 2.03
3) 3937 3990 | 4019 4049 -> 1.58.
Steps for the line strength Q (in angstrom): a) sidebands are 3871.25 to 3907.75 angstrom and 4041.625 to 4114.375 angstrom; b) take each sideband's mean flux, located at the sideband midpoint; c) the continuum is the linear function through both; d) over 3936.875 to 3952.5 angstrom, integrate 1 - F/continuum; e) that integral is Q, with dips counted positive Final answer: 2.56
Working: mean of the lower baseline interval 61.7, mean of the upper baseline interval 99.7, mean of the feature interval 61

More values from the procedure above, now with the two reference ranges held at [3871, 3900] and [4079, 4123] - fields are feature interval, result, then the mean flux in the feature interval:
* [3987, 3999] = -2.6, 97.8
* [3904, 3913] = -2.2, 79.7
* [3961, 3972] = 4.7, 42.9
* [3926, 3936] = 5.5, 30.6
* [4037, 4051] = -2.2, 105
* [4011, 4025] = -2.2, 98.6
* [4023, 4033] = -0.6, 92.9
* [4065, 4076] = 0.0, 95.5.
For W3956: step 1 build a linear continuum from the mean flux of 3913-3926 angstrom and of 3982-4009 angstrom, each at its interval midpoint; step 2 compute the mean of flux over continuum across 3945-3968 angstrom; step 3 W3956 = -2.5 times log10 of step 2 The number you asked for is 0.326 mag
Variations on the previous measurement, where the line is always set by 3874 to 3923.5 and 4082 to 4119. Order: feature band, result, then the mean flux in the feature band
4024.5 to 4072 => -0.06 mag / 98.5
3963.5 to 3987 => 0.30 mag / 61.6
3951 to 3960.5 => 0.05 mag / 74.6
